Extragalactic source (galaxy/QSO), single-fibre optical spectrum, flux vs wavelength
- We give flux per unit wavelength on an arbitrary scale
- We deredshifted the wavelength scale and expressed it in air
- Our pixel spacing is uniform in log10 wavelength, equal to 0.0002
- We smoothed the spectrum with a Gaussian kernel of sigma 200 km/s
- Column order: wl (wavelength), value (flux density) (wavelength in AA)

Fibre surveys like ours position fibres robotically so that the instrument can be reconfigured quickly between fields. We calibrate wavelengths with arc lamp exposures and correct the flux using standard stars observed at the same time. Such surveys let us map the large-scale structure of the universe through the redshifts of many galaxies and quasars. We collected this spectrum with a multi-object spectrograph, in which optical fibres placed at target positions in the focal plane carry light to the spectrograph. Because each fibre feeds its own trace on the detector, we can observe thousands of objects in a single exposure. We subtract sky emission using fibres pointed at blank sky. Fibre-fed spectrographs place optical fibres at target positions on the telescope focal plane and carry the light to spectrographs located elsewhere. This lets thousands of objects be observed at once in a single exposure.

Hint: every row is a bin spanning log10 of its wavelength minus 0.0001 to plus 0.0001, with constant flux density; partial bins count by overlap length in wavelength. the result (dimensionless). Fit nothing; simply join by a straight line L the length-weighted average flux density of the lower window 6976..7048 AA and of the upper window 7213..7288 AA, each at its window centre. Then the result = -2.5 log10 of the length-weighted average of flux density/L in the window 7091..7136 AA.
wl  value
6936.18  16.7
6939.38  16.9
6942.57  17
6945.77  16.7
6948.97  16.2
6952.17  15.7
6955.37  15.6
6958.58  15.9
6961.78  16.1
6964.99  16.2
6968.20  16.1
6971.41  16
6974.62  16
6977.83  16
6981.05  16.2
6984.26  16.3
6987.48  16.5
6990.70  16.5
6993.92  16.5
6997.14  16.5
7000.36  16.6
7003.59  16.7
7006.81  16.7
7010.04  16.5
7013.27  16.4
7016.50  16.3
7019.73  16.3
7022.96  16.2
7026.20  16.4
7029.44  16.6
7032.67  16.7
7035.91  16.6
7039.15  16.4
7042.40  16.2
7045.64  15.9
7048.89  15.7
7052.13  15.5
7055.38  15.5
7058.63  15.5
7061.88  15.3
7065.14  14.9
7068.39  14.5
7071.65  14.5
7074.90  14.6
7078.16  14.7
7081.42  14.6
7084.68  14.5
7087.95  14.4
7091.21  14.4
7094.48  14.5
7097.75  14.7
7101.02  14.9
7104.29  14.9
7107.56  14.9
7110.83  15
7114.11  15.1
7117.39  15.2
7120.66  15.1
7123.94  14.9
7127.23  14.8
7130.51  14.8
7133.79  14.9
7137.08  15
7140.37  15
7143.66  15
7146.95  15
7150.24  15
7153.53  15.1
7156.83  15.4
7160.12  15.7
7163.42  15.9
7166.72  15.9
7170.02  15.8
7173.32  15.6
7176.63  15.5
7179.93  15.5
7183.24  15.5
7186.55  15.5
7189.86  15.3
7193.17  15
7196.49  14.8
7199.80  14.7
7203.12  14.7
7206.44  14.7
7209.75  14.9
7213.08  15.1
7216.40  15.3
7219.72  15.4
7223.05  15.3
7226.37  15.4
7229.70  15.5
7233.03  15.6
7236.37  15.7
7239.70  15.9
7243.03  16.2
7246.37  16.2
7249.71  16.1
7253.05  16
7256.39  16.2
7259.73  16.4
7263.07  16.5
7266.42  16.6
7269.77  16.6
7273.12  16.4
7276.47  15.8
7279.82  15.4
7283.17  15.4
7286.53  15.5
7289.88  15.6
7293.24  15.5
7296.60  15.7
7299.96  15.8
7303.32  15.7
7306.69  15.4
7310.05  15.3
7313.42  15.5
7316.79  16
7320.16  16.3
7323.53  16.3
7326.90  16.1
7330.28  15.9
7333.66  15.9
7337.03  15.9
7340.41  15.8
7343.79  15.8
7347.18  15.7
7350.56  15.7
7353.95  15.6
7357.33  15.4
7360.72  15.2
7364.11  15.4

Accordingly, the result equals 0.09 mag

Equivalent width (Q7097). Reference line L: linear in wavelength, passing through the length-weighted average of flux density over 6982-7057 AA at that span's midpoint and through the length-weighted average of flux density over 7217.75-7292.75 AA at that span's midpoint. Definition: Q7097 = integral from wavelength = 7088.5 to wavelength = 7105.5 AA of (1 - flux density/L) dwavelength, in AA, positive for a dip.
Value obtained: 1.60 AA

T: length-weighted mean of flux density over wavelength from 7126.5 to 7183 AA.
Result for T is 15.3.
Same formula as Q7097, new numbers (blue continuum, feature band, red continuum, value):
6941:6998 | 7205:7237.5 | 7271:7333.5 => 1.2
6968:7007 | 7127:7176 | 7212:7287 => 2.3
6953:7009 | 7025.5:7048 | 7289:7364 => -0.3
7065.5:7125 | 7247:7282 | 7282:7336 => -1.5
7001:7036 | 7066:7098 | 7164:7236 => 3.1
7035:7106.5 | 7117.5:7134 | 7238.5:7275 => 0.6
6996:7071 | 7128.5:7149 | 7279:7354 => 1.3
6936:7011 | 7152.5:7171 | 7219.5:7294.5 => 0.5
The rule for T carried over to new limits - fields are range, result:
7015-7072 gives 15.9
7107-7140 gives 15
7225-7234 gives 15.5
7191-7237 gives 15.1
